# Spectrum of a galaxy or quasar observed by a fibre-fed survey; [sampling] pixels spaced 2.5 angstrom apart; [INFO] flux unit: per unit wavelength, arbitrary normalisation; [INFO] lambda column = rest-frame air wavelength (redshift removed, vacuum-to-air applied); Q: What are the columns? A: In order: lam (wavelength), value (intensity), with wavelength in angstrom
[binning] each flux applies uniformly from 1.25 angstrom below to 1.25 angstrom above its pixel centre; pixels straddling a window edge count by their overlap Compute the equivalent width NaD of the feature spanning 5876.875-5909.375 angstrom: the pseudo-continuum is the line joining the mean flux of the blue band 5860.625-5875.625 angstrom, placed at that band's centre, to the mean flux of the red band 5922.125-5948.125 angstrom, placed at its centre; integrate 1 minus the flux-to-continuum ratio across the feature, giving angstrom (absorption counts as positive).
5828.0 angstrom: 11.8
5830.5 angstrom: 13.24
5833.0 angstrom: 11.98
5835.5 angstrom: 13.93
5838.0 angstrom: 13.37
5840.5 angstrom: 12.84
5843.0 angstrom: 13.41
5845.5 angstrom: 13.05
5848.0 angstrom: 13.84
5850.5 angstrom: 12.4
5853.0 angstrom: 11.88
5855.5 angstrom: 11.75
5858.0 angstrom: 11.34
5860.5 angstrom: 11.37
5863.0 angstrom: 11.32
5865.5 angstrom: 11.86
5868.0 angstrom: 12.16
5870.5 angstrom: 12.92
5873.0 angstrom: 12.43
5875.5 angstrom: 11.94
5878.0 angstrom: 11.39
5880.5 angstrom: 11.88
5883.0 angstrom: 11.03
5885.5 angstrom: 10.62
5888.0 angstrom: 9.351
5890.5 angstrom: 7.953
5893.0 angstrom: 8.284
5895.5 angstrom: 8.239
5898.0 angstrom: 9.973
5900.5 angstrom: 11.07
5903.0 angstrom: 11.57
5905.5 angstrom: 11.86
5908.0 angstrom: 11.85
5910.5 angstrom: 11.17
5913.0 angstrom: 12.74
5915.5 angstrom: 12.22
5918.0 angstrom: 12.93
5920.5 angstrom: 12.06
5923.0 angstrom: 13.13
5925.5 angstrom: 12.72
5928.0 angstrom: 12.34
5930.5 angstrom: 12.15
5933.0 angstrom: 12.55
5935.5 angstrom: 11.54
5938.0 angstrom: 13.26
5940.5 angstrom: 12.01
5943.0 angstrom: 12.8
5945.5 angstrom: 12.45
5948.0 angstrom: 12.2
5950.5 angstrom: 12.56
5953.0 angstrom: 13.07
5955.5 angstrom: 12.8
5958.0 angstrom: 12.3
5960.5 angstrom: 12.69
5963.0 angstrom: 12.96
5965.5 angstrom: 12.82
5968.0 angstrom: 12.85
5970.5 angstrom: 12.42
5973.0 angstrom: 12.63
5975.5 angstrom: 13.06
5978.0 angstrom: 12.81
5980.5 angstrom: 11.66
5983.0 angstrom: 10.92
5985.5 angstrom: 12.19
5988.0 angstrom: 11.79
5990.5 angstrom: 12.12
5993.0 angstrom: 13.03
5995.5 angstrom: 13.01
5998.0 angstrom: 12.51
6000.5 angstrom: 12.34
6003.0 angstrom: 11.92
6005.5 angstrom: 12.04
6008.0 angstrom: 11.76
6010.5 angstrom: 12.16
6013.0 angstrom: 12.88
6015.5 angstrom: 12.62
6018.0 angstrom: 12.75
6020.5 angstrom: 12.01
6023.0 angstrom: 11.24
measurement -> 4.9 angstrom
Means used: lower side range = 12.1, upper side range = 12.5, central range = 10.4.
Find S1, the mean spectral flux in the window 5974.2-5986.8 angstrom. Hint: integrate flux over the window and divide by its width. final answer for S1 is 12.1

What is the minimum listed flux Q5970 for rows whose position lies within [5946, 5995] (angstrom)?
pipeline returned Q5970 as 10.92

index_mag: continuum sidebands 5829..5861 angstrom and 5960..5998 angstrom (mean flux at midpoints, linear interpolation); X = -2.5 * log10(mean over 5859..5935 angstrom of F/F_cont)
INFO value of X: 0.10 mag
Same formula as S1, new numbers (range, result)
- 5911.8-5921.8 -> 12.5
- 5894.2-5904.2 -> 10.2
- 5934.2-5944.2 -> 12.4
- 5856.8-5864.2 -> 11.3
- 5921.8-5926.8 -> 12.9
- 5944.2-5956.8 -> 12.6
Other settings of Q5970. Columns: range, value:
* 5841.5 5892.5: 7.953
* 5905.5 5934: 11.17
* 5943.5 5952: 12.2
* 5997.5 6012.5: 11.76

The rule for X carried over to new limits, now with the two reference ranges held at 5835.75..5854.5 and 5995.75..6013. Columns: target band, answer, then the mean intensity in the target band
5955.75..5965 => -0.02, 12.7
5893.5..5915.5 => 0.15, 11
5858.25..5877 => 0.08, 12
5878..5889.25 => 0.19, 10.8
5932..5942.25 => 0.02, 12.4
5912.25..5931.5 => 0.01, 12.5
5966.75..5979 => -0.03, 12.8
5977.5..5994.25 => 0.02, 12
